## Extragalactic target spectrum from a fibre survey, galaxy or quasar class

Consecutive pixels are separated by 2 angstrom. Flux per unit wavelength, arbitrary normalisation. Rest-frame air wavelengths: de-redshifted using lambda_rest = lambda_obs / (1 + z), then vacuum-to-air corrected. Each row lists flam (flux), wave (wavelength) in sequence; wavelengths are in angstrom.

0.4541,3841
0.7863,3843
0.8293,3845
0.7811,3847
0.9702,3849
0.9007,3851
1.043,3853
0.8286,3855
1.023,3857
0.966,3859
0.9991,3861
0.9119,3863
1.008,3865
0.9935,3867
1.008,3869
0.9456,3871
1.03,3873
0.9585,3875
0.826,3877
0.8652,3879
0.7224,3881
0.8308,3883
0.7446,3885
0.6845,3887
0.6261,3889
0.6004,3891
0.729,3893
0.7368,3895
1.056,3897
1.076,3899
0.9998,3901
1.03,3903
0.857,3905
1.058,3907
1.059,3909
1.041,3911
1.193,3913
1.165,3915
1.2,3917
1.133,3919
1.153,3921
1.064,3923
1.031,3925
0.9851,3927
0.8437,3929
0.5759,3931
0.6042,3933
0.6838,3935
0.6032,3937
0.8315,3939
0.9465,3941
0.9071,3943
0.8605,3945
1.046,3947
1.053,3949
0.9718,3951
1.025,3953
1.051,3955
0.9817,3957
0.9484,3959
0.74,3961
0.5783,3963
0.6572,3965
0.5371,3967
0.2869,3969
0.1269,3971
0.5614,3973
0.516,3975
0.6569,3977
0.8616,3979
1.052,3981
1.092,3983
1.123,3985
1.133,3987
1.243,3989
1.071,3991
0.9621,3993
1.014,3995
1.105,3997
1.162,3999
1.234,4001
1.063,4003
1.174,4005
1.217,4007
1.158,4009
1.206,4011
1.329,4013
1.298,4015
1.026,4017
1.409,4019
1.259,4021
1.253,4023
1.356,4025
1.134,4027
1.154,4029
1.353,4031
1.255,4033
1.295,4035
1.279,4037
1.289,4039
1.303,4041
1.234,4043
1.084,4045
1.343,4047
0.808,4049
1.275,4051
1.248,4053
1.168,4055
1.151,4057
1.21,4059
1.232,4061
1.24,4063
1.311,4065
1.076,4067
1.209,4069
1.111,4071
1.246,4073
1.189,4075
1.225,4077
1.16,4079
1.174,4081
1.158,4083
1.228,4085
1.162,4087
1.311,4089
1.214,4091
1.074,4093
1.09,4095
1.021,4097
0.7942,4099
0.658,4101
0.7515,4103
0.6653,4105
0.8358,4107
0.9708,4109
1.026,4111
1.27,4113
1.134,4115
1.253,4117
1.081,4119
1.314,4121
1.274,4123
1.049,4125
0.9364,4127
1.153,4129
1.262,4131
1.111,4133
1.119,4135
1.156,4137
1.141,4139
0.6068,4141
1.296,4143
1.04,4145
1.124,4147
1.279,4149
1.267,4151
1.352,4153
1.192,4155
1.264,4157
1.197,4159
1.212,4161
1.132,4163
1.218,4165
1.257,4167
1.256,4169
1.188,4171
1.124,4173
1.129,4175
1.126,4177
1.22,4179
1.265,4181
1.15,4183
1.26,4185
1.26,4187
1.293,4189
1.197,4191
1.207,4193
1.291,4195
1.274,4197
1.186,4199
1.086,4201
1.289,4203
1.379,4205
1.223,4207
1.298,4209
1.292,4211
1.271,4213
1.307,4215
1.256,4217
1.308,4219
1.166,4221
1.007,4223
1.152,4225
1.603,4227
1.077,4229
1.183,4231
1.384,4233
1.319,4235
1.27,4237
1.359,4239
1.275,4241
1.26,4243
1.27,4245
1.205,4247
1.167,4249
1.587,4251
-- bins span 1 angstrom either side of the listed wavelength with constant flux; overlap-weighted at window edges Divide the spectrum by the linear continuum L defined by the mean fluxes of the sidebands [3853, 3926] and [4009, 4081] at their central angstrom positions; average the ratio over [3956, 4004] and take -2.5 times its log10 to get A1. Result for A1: 0.27 mag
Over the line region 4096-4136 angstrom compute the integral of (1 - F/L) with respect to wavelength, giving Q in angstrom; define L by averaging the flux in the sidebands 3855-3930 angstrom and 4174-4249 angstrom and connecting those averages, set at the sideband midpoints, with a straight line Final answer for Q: 4.3 angstrom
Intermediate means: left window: 0.948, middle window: 1.03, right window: 1.24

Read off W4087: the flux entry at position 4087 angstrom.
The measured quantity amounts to 1.162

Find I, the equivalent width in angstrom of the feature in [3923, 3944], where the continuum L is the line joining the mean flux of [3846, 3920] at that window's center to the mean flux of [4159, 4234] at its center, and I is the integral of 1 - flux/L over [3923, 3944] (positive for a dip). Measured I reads 3.6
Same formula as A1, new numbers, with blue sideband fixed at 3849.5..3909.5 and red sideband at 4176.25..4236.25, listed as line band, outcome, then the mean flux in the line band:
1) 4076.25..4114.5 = 0.086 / 1.04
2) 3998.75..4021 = -0.165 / 1.21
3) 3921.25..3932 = 0.040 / 0.918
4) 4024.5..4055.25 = -0.144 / 1.22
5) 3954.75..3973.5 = 0.485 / 0.633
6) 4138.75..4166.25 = 0.020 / 1.17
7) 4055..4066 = -0.123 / 1.22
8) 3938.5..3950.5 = 0.028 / 0.947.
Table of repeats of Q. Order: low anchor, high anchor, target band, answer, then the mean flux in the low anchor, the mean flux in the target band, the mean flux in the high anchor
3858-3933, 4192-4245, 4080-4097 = -0.6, 0.934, 1.17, 1.26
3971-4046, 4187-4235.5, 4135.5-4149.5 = 1.4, 1.12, 1.09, 1.25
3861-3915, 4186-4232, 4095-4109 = 3.8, 0.914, 0.822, 1.24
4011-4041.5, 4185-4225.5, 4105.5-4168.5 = 5.3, 1.26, 1.14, 1.24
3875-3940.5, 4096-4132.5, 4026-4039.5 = -3.8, 0.895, 1.25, 1.03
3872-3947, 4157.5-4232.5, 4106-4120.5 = 0.6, 0.902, 1.09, 1.23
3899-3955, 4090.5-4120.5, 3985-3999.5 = -1.9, 0.964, 1.1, 0.991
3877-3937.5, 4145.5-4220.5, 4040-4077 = -3.8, 0.9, 1.19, 1.23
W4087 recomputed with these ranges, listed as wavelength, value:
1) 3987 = 1.133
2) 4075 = 1.189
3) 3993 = 0.9621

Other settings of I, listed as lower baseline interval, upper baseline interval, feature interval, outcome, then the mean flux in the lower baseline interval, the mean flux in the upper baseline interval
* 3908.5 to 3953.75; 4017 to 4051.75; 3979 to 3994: 0.3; 0.954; 1.23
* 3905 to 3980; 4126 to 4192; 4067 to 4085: -2.2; 0.852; 1.18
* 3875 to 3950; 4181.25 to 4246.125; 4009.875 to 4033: -5.0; 0.904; 1.25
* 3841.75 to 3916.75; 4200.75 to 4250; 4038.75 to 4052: -1.3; 0.917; 1.26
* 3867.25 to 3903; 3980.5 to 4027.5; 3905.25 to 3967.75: 4.1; 0.857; 1.17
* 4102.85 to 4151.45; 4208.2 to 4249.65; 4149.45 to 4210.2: -2.6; 1.09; 1.26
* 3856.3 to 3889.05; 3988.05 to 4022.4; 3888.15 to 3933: 0.9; 0.897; 1.17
